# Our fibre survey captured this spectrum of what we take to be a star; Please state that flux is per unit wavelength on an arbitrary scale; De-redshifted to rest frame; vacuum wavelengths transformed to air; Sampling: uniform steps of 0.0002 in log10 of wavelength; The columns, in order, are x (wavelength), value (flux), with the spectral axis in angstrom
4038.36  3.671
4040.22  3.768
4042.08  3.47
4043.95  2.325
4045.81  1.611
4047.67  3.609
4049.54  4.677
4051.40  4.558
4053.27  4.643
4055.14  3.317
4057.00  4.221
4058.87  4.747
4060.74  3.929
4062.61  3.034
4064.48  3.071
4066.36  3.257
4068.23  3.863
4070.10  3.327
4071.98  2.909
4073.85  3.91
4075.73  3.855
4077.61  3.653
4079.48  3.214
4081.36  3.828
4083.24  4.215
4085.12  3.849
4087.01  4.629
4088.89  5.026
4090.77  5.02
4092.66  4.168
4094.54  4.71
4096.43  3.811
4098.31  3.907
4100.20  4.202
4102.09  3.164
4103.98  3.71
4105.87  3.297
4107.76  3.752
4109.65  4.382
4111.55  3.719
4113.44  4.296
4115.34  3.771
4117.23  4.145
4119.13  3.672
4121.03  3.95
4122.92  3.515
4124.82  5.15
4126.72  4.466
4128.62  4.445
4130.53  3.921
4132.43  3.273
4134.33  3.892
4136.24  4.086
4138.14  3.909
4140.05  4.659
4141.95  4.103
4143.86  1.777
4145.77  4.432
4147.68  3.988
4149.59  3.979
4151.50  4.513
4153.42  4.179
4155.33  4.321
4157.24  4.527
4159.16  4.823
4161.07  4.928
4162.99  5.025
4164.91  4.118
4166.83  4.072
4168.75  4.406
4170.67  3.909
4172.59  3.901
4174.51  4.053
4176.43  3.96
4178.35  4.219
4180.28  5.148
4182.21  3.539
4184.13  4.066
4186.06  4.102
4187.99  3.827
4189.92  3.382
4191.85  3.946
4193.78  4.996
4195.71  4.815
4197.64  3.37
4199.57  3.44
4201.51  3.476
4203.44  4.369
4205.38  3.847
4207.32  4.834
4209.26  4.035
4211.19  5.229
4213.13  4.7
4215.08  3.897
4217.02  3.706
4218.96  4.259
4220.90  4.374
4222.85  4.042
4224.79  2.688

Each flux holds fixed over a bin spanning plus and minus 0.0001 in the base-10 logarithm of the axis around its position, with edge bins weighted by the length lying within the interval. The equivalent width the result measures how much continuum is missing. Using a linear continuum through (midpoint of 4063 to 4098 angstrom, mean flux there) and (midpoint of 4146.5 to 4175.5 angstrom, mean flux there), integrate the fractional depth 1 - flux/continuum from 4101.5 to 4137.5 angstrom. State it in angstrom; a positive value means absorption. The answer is 1.5 angstrom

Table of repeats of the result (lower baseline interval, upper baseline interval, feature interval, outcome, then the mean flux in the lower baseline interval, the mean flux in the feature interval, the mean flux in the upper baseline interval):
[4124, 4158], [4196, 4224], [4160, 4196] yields -1.0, 4.08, 4.22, 4.12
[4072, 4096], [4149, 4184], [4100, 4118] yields 1.5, 4.12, 3.83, 4.31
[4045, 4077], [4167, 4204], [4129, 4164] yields -1.8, 3.69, 4.13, 4.05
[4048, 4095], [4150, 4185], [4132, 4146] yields 1.5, 3.97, 3.75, 4.31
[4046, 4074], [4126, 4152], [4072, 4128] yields -2.5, 3.74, 4.02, 3.95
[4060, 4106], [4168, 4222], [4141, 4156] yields 0.4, 3.83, 3.9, 4.13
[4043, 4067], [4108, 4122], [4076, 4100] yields -2.2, 3.62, 4.16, 3.98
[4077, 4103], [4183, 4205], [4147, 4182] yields -2.7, 4.11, 4.32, 3.97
